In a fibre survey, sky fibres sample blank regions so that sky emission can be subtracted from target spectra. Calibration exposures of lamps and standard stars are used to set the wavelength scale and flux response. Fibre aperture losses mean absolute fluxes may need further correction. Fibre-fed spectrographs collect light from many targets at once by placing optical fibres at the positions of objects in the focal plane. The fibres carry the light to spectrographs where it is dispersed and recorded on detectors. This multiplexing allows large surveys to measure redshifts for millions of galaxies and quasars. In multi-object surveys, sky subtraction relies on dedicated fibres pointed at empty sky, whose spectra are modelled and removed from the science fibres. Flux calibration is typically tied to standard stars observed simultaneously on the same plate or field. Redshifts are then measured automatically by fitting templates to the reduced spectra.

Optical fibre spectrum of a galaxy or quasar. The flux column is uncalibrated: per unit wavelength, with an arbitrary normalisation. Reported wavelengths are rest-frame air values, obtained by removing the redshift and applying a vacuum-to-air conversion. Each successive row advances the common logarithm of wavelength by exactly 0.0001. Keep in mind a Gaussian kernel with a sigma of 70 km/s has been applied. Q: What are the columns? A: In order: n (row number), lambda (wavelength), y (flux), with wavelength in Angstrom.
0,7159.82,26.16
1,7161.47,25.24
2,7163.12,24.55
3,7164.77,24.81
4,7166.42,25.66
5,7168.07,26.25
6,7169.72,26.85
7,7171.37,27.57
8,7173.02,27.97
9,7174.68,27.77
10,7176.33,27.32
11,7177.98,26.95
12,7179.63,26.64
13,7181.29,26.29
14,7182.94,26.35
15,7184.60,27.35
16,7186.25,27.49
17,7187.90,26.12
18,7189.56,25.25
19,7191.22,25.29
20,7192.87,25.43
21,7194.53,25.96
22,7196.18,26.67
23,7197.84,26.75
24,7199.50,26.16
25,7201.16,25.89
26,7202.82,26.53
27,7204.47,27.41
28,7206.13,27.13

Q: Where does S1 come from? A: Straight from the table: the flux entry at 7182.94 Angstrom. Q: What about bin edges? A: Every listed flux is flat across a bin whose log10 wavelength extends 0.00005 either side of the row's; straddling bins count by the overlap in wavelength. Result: 26.35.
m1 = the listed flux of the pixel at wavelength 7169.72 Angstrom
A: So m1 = 26.85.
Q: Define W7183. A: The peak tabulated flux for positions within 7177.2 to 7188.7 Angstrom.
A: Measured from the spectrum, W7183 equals 27.49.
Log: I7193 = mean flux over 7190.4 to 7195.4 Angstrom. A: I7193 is 25.6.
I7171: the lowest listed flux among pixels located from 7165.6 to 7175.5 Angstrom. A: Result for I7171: 25.66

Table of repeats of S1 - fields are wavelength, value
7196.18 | 26.67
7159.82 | 26.16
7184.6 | 27.35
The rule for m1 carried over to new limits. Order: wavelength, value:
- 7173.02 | 27.97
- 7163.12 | 24.55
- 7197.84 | 26.75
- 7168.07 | 26.25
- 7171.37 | 27.57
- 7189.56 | 25.25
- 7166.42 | 25.66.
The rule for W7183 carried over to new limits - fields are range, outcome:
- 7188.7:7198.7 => 26.75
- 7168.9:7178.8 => 27.97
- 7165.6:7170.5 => 26.85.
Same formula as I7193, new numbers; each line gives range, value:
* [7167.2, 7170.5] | 26.5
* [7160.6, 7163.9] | 24.9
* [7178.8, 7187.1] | 26.8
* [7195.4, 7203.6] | 26.4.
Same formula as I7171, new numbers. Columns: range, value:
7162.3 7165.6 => 24.55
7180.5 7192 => 25.25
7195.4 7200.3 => 26.16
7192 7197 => 25.43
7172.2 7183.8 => 26.29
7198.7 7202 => 25.89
